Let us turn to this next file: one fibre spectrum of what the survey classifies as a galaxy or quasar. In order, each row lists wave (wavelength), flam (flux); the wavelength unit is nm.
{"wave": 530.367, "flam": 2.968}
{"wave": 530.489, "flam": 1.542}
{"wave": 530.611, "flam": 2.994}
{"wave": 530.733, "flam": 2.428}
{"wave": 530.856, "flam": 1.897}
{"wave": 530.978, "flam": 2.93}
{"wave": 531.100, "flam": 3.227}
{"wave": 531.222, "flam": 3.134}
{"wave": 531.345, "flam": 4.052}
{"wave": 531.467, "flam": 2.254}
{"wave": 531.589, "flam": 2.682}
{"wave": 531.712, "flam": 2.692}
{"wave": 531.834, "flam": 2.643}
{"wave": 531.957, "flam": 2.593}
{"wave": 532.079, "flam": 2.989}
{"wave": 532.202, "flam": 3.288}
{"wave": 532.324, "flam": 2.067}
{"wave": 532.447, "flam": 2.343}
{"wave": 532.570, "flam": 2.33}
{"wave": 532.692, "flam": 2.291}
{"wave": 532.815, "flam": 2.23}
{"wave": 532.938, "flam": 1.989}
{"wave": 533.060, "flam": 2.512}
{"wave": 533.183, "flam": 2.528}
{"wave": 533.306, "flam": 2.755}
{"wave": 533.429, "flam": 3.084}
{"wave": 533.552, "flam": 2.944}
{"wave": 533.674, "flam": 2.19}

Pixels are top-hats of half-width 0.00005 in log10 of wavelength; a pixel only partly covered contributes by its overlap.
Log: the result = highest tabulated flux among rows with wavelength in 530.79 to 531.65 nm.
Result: 4.052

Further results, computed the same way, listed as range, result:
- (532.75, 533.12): 2.512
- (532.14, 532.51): 3.288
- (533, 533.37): 2.755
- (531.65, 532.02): 2.692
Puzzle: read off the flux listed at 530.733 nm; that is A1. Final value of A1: 2.428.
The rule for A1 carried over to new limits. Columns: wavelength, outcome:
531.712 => 2.692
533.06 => 2.512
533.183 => 2.528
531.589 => 2.682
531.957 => 2.593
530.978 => 2.93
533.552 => 2.944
